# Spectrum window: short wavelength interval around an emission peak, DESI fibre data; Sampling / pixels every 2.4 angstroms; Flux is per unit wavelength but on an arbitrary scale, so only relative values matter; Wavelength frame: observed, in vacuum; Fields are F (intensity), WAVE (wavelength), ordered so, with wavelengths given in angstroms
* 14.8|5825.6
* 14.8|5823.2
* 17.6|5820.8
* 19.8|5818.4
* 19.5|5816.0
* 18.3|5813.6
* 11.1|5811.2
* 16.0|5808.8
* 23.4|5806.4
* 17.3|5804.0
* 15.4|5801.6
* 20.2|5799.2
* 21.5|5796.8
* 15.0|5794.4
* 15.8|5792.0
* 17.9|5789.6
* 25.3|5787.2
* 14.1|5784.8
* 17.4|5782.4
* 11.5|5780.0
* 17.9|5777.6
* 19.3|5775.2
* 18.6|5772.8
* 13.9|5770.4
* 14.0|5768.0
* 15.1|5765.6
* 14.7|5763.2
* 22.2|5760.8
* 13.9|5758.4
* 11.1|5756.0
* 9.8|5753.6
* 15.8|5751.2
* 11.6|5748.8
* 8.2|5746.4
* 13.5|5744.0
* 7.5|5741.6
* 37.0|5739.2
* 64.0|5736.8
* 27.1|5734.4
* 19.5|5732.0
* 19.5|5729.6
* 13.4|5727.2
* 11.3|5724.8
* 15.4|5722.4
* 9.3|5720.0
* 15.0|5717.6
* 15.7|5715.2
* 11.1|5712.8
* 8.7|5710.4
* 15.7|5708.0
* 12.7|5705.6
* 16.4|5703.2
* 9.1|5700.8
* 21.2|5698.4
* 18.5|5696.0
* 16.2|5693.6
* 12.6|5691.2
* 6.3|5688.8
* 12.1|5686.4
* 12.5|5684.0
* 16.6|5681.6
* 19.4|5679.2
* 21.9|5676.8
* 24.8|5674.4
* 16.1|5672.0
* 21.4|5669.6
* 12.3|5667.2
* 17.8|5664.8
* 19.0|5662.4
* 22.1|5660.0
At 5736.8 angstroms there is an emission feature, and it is Hbeta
